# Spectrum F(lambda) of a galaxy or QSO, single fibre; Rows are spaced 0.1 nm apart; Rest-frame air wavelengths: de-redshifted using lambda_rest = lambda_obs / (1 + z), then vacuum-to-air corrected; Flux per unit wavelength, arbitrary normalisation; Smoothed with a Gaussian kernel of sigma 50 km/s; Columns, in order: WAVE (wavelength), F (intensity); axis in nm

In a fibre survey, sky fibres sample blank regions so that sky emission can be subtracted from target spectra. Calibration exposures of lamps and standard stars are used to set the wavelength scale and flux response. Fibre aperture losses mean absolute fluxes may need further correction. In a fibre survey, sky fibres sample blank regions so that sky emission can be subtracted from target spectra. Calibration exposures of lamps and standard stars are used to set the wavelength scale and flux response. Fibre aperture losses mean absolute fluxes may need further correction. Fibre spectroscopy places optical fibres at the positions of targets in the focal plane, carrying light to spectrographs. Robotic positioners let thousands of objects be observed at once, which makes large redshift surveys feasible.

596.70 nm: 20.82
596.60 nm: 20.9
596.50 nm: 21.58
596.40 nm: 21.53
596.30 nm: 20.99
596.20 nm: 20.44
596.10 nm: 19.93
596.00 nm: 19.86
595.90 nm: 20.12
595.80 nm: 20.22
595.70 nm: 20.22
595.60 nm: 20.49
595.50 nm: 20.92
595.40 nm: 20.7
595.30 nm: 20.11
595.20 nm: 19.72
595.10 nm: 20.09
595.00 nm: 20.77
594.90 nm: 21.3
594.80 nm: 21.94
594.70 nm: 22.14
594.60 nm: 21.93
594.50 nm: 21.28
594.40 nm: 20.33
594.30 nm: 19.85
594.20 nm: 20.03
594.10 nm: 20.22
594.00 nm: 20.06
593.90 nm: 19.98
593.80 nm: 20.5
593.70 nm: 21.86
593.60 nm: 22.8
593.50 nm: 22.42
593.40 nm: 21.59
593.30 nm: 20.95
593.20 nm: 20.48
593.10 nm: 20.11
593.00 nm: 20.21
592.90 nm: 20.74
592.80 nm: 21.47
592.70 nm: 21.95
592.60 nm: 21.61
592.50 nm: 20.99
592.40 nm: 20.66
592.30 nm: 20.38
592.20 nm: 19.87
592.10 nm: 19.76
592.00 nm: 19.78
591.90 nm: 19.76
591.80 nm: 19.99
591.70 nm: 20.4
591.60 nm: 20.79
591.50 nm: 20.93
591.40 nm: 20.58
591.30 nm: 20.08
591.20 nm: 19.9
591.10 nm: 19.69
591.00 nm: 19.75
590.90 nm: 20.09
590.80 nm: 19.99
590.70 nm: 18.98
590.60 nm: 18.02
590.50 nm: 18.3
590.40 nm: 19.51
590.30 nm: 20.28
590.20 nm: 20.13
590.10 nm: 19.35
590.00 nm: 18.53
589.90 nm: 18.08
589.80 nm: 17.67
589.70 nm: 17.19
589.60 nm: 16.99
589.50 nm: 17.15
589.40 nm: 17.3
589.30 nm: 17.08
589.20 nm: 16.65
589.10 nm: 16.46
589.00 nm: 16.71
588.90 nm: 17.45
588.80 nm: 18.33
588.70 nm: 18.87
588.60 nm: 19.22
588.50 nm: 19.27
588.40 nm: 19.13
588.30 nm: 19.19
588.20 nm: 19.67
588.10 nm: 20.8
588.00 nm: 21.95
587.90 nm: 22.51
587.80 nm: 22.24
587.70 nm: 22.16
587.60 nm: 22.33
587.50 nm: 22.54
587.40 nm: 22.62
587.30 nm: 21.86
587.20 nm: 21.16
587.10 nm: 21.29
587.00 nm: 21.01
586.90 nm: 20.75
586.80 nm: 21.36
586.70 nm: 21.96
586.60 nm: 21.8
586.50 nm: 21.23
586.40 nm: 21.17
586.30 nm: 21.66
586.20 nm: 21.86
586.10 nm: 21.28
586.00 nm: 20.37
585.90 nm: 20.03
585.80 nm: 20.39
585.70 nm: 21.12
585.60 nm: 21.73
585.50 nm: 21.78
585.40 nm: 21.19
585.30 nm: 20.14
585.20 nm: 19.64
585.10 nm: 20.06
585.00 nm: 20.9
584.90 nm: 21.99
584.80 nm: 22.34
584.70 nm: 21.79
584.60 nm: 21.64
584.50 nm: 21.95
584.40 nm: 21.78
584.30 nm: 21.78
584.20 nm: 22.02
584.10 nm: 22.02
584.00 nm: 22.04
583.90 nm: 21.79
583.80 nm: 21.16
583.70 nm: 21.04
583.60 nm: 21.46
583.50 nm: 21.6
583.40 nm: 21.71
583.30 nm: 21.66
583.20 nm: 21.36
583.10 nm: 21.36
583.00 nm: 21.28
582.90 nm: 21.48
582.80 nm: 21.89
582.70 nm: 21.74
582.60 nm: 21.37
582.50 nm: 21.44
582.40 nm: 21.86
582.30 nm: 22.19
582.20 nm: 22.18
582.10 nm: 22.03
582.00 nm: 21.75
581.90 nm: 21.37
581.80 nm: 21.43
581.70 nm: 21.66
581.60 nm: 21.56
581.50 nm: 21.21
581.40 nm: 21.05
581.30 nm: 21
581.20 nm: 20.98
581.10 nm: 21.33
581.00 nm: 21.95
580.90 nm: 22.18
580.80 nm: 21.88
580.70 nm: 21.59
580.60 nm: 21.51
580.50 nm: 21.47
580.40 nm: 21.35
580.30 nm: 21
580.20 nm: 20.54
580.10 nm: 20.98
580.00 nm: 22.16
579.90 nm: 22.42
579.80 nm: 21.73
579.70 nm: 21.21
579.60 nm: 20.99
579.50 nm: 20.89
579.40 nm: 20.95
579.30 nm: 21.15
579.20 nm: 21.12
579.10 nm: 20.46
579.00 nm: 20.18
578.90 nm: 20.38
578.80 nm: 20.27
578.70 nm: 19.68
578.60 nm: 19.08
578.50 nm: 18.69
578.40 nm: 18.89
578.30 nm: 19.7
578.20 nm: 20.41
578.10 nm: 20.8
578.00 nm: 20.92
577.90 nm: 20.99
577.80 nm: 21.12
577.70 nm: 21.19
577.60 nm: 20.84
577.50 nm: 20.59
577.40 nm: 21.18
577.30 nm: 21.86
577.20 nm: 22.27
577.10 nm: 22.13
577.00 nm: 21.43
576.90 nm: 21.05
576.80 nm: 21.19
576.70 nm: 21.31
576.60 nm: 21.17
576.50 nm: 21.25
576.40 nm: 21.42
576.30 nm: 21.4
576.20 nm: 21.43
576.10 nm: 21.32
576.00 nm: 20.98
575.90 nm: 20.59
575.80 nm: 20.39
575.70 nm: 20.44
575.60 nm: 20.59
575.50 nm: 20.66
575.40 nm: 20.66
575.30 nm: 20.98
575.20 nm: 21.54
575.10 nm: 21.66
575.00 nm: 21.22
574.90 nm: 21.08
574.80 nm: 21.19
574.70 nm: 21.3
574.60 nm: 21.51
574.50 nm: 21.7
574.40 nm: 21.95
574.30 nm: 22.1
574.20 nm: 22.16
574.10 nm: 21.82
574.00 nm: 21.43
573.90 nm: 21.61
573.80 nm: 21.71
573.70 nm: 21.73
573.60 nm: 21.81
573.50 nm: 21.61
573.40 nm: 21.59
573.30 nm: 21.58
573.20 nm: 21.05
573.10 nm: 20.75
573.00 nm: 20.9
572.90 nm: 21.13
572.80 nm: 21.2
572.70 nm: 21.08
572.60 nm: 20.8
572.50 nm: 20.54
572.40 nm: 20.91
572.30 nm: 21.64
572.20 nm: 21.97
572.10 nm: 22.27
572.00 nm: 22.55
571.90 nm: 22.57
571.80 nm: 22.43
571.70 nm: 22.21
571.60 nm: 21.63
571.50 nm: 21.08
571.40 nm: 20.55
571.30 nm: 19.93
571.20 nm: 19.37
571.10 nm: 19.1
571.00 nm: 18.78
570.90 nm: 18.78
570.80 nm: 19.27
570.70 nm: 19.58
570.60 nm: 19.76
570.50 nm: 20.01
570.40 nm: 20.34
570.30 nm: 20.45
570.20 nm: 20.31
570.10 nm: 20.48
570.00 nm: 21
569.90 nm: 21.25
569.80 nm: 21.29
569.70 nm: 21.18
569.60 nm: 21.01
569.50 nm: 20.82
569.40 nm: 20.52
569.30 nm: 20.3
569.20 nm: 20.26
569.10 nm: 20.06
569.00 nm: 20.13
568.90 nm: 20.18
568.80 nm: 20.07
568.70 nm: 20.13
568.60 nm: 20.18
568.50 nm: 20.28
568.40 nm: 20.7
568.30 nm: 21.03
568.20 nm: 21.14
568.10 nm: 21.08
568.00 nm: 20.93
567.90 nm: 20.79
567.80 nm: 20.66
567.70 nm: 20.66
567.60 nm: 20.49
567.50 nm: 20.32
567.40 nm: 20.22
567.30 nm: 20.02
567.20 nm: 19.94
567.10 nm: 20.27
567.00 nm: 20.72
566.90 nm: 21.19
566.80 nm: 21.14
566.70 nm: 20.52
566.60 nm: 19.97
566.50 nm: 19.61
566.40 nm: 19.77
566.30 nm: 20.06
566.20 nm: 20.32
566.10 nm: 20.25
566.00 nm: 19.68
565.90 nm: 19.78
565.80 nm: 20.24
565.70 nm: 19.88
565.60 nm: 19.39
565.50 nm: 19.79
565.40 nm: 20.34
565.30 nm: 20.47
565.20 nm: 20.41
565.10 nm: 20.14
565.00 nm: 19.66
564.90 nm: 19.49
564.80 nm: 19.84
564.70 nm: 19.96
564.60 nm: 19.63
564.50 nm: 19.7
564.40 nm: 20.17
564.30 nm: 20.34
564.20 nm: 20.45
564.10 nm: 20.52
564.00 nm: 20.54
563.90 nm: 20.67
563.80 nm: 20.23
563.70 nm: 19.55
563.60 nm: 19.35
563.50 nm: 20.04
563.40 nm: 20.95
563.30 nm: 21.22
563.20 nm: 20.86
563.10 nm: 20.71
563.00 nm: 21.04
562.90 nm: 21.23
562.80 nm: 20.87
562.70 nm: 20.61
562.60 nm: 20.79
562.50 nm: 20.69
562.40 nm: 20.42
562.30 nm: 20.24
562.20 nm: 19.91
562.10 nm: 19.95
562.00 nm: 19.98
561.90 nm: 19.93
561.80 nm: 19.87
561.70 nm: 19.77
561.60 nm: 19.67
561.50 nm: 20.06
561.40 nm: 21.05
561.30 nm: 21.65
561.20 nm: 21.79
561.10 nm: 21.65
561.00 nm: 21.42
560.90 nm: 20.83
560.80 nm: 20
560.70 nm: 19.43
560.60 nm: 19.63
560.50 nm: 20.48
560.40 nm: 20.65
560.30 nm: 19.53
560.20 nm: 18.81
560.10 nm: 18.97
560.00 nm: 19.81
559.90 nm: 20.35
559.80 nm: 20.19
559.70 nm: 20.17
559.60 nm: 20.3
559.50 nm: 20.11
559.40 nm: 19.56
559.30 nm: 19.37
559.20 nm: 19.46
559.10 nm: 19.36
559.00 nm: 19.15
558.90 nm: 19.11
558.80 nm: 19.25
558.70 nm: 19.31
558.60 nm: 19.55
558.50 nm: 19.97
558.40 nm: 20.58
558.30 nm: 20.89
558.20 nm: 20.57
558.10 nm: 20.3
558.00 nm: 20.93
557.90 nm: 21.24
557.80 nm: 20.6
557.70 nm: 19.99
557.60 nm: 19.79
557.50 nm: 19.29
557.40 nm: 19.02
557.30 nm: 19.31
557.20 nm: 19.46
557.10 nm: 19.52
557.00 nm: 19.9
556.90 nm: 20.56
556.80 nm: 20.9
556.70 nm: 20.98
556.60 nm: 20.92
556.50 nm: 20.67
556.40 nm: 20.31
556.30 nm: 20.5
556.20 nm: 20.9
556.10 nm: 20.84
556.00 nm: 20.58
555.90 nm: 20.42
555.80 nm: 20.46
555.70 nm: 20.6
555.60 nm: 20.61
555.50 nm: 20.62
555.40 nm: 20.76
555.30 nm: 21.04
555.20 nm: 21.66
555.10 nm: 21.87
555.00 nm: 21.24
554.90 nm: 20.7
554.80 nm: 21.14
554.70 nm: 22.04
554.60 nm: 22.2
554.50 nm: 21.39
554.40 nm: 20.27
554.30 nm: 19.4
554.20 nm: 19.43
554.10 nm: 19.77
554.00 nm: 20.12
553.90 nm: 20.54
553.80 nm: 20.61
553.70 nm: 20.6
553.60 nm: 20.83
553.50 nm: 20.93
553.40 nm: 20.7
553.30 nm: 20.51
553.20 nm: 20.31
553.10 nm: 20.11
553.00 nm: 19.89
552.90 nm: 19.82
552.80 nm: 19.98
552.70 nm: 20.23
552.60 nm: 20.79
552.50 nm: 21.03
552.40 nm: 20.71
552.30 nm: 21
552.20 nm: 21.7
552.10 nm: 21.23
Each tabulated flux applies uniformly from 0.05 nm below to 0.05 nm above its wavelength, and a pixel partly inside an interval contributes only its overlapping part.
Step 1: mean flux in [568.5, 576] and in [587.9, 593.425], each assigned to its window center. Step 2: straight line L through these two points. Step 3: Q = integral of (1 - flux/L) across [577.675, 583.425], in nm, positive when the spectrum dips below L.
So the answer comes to -0.25 nm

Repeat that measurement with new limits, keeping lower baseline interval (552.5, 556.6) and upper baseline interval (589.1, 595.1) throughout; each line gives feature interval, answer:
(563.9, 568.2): 0.04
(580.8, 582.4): -0.11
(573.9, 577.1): -0.16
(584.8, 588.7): -0.19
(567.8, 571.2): 0.01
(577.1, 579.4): -0.04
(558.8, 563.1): 0.07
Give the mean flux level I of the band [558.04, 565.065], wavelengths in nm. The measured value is 20.2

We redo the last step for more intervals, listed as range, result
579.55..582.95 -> 21.5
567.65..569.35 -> 20.5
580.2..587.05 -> 21.4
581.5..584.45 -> 21.6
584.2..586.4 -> 21.2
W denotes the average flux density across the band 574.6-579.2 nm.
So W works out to 20.9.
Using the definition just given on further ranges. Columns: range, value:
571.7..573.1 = 21.5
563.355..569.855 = 20.3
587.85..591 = 18.8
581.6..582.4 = 21.8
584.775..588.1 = 21.4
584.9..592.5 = 20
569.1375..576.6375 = 21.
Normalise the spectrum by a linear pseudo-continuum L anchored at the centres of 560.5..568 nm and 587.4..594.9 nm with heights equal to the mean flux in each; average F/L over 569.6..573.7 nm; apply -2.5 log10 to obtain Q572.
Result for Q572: -0.03 mag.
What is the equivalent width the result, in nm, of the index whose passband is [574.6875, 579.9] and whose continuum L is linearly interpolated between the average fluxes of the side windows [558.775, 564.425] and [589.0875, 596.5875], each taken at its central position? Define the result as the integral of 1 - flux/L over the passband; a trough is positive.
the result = -0.19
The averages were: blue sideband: 20.2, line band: 20.9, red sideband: 20.1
